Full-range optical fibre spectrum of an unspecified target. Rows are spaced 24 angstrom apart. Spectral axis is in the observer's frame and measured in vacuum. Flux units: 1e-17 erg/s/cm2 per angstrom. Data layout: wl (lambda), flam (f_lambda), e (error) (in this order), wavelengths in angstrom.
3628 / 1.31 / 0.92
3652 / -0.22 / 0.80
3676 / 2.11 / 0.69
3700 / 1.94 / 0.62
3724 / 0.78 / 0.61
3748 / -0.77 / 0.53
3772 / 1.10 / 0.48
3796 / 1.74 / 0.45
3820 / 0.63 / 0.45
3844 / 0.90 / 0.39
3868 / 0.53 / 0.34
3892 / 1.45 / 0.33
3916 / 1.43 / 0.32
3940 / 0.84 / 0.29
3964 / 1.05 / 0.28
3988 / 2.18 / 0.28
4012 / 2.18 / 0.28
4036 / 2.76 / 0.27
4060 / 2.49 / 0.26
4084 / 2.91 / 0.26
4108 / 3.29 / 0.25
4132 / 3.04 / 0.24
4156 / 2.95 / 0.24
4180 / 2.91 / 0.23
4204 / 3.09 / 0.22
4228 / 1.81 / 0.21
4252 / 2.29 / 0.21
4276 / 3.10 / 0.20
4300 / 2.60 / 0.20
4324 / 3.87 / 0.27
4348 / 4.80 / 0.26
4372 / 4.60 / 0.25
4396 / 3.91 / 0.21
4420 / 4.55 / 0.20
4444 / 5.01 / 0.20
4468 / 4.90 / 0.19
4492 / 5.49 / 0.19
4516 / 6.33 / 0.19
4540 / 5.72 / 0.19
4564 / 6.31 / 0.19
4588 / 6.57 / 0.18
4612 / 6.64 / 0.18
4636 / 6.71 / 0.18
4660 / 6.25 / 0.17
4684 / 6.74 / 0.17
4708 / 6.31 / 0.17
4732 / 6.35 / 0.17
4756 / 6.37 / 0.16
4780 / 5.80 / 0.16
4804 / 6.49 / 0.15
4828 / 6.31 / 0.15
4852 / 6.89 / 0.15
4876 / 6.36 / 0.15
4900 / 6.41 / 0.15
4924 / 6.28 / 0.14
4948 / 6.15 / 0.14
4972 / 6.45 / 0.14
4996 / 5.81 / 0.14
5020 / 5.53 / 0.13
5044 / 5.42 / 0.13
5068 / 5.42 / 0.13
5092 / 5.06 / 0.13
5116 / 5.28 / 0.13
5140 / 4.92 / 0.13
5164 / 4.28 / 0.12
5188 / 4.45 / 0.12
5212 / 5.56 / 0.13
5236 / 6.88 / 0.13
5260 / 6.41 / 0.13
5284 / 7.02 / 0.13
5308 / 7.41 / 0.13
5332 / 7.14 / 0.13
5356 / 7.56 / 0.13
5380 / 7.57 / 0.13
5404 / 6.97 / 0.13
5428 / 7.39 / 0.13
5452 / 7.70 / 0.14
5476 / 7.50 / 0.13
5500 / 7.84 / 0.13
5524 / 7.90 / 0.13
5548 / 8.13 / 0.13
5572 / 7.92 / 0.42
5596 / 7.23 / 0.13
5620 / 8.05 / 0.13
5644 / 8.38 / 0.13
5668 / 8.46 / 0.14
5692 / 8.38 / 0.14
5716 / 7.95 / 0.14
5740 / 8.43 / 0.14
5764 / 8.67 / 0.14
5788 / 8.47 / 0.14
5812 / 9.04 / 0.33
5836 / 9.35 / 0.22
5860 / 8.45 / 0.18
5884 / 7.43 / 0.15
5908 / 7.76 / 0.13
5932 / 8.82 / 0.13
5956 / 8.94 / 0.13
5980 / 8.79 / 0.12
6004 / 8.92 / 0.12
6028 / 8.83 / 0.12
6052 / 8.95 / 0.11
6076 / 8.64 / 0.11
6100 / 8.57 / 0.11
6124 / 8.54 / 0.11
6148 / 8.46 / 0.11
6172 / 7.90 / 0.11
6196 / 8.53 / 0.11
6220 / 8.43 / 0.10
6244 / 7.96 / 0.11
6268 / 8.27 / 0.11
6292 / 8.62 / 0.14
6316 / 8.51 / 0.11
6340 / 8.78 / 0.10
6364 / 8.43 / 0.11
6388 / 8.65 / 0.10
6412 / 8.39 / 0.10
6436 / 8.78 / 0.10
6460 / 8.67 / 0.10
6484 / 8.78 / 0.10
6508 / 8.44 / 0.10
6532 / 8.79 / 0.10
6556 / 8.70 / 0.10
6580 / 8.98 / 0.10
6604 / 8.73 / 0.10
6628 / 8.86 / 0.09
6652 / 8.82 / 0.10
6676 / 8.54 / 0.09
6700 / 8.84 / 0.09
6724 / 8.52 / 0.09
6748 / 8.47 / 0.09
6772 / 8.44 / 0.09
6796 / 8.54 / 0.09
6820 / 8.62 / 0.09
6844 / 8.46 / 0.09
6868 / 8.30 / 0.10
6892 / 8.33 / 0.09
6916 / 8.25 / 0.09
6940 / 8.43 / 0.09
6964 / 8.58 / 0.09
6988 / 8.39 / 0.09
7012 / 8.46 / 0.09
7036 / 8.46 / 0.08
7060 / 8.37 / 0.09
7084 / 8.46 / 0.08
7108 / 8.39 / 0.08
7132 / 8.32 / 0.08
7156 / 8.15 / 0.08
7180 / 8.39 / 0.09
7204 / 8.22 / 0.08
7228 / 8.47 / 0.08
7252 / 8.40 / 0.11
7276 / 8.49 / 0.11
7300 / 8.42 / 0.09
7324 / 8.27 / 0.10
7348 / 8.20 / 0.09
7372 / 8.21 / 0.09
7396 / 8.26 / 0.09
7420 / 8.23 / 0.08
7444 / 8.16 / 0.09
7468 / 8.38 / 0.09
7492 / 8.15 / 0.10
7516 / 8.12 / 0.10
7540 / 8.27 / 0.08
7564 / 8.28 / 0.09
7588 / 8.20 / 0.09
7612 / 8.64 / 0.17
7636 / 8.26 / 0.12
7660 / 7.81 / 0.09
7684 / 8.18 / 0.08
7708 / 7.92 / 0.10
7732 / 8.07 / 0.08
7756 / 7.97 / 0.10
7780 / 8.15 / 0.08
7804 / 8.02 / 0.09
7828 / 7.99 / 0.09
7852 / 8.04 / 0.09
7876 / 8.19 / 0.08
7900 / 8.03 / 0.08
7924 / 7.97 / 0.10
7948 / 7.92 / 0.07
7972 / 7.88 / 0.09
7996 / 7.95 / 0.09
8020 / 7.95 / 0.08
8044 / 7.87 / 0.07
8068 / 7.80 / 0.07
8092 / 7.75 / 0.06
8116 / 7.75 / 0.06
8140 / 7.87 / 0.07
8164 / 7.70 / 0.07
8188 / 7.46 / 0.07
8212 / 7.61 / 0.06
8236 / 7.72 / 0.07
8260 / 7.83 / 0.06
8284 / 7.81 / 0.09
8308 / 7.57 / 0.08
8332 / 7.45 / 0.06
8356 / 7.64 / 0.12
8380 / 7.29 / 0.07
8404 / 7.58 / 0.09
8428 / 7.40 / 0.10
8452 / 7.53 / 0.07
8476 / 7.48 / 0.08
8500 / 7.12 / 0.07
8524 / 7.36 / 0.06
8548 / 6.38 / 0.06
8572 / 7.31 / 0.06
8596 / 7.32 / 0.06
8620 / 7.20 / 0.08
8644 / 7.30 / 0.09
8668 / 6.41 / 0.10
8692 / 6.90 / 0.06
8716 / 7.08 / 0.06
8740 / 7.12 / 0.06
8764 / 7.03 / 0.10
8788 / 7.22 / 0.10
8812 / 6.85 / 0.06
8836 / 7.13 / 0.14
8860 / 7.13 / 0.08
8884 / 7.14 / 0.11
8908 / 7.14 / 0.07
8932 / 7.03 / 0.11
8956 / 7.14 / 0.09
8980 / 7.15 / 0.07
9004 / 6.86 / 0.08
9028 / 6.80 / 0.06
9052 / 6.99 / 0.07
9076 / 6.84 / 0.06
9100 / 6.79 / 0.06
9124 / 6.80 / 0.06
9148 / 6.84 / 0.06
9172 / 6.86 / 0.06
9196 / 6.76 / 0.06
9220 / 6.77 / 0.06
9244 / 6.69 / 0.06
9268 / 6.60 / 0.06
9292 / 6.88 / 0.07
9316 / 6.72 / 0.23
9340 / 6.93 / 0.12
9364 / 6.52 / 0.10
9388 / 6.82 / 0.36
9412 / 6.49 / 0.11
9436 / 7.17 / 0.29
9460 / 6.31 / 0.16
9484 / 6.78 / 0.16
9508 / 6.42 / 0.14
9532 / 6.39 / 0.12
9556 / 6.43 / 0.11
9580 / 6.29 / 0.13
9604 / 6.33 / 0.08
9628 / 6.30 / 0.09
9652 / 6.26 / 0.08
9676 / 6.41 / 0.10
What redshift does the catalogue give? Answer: 0.00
